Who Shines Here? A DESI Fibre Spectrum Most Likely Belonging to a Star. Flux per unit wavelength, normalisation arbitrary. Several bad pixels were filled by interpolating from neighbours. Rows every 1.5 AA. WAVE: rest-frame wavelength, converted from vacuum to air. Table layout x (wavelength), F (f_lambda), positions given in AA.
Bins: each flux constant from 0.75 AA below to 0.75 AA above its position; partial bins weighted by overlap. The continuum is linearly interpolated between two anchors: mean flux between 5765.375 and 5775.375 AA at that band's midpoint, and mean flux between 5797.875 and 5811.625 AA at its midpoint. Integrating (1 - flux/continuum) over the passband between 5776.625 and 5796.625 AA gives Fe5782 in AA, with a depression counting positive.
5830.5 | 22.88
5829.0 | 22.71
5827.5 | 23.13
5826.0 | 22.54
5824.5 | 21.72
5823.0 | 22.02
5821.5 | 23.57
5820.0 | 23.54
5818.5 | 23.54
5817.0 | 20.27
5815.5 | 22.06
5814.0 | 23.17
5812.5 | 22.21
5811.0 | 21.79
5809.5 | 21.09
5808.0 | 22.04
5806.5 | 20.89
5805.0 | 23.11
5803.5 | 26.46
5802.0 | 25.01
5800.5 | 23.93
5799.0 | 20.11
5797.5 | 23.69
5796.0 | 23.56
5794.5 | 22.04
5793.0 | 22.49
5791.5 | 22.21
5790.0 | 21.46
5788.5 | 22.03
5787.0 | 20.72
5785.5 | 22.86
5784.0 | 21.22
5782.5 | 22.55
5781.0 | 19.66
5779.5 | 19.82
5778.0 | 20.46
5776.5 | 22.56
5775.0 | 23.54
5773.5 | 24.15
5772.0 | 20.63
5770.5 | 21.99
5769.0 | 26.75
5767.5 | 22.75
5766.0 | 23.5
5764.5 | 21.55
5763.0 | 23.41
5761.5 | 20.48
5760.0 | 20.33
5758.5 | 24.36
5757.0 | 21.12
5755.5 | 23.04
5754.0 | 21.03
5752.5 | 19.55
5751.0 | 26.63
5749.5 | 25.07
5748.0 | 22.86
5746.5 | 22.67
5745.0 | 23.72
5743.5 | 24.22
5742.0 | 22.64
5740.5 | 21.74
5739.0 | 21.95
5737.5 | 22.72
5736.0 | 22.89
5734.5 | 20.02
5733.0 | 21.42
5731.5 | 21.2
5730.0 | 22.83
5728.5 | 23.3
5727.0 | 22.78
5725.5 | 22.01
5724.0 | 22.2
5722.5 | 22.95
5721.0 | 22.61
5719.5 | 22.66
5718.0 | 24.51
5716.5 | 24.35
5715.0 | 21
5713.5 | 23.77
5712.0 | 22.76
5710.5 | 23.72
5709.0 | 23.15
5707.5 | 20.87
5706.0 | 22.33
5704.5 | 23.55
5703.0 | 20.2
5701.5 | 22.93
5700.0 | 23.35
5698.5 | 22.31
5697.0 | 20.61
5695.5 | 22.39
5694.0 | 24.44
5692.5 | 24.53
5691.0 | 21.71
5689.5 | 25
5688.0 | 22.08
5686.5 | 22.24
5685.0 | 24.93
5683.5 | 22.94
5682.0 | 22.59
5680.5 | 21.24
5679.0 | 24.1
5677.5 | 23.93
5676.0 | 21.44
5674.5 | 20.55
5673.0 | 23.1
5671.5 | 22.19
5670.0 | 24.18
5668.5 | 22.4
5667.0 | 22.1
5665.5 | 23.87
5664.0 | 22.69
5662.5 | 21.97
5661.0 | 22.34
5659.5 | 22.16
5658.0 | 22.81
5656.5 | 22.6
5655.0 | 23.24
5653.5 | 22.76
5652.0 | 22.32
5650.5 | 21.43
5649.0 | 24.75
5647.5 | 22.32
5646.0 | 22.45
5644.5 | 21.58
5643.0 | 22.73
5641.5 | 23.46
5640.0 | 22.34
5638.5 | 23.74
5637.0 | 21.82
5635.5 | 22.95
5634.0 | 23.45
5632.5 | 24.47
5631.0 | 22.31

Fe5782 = 1.2 AA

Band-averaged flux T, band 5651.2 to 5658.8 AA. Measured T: 22.7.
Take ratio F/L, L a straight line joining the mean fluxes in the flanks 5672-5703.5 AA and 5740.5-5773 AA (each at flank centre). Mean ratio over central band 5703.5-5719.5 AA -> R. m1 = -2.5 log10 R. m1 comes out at -0.01 mag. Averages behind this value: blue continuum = 22.7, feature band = 22.9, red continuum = 22.8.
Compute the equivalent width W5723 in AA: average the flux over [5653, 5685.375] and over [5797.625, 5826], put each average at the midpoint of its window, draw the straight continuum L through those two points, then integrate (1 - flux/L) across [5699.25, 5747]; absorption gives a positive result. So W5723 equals 0.2 AA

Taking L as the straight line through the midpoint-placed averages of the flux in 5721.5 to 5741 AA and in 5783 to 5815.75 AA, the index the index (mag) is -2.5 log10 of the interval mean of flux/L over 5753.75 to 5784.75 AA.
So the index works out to 0.01 mag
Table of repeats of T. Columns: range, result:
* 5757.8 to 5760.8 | 22.3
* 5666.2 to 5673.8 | 22.8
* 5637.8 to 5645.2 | 22.8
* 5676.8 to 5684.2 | 23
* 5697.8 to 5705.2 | 22.5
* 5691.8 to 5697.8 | 23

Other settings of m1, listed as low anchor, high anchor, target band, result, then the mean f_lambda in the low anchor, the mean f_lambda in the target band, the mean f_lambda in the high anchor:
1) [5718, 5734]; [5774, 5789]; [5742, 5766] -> -0.033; 22.5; 22.7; 21.6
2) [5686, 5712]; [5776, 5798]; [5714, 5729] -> -0.019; 22.7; 22.8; 21.8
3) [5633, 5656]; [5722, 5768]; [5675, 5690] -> -0.015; 22.8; 23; 22.5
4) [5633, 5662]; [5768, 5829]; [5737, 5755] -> -0.018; 22.7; 22.9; 22.4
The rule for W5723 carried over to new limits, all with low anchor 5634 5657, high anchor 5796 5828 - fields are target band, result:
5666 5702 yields -0.2 AA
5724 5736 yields 0.4 AA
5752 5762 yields 0.5 AA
